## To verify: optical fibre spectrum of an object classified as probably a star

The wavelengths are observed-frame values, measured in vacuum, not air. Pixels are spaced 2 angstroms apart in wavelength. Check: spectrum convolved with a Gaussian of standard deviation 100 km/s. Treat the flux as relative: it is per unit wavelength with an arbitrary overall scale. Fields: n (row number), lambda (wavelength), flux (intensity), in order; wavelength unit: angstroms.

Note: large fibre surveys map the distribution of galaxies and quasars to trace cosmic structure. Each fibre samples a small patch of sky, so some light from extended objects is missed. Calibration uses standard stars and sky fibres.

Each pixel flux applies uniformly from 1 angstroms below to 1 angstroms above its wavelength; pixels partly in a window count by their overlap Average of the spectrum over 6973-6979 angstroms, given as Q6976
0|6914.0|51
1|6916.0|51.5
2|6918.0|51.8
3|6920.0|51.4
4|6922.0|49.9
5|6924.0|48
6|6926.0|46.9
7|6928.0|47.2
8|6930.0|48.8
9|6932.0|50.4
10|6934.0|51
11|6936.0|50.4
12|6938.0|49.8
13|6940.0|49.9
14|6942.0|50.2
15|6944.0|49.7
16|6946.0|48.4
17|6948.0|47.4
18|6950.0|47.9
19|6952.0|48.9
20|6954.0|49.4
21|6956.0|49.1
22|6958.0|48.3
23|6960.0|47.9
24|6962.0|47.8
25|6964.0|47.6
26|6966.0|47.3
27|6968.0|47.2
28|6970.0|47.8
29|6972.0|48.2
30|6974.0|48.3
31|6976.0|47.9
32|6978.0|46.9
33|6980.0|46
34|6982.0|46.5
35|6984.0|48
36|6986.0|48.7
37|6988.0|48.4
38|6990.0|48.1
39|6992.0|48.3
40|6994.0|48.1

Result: 47.7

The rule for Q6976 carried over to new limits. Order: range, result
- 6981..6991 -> 47.9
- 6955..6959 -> 48.7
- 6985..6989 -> 48.5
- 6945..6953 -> 48.1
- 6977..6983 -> 46.5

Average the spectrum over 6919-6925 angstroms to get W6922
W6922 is 49.8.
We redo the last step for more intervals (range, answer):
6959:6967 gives 47.6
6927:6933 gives 48.8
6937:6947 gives 49.6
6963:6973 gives 47.6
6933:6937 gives 50.7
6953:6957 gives 49.2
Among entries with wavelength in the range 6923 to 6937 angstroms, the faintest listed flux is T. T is 46.9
